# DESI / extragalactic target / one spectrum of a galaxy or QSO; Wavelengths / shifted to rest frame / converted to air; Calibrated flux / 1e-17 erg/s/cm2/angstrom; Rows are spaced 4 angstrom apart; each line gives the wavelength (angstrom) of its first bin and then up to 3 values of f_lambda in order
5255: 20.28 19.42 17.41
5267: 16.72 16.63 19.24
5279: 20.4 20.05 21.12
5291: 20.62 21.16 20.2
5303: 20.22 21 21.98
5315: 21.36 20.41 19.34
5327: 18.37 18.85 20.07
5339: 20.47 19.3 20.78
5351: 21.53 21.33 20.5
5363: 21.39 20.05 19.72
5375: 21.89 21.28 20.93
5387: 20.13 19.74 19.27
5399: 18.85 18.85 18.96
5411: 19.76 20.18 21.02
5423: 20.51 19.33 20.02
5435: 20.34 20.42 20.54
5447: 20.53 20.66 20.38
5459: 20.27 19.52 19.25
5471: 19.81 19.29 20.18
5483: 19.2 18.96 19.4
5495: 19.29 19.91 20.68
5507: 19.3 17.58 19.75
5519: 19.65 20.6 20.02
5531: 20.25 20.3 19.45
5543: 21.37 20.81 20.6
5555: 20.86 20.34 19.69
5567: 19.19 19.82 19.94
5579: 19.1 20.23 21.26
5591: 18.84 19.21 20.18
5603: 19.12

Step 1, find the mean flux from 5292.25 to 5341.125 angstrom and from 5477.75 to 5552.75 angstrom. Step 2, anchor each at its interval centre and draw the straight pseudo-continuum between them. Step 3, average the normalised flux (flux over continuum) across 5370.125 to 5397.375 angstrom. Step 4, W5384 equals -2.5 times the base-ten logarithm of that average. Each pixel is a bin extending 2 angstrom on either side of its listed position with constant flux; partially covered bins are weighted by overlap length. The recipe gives -0.02 mag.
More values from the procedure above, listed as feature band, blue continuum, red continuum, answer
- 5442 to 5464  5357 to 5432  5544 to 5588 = -0.01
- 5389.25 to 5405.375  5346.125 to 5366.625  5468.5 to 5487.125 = 0.07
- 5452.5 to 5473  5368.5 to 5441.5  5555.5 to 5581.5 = 0.01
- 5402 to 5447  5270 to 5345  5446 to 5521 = -0.01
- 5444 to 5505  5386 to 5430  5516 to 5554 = 0.01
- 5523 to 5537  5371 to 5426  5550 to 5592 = -0.01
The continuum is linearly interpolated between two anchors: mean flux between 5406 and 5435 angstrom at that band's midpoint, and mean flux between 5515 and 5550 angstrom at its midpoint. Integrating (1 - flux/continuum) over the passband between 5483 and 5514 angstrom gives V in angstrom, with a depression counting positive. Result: 1.4 angstrom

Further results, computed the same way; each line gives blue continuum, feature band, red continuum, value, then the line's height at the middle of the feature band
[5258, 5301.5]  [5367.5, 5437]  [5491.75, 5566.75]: -1.3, 19.7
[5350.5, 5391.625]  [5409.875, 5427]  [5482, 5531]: 0.1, 20.4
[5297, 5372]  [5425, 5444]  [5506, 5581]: 0.1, 20.2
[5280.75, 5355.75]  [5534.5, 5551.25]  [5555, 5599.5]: -0.5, 19.9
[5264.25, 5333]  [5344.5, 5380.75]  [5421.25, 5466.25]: -1.7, 20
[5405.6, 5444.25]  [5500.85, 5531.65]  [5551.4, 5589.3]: 0.6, 20.1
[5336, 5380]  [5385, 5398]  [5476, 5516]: 0.5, 20.4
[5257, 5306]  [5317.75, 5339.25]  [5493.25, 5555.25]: 0.1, 19.6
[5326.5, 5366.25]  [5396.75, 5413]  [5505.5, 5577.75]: 0.9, 20.2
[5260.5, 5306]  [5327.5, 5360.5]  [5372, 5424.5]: -0.8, 19.8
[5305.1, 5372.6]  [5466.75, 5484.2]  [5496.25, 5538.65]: 0.3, 19.9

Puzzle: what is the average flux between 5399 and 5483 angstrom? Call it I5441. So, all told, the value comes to 19.9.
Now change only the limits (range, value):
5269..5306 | 20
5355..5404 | 20.3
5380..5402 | 19.8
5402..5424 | 19.9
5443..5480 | 20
